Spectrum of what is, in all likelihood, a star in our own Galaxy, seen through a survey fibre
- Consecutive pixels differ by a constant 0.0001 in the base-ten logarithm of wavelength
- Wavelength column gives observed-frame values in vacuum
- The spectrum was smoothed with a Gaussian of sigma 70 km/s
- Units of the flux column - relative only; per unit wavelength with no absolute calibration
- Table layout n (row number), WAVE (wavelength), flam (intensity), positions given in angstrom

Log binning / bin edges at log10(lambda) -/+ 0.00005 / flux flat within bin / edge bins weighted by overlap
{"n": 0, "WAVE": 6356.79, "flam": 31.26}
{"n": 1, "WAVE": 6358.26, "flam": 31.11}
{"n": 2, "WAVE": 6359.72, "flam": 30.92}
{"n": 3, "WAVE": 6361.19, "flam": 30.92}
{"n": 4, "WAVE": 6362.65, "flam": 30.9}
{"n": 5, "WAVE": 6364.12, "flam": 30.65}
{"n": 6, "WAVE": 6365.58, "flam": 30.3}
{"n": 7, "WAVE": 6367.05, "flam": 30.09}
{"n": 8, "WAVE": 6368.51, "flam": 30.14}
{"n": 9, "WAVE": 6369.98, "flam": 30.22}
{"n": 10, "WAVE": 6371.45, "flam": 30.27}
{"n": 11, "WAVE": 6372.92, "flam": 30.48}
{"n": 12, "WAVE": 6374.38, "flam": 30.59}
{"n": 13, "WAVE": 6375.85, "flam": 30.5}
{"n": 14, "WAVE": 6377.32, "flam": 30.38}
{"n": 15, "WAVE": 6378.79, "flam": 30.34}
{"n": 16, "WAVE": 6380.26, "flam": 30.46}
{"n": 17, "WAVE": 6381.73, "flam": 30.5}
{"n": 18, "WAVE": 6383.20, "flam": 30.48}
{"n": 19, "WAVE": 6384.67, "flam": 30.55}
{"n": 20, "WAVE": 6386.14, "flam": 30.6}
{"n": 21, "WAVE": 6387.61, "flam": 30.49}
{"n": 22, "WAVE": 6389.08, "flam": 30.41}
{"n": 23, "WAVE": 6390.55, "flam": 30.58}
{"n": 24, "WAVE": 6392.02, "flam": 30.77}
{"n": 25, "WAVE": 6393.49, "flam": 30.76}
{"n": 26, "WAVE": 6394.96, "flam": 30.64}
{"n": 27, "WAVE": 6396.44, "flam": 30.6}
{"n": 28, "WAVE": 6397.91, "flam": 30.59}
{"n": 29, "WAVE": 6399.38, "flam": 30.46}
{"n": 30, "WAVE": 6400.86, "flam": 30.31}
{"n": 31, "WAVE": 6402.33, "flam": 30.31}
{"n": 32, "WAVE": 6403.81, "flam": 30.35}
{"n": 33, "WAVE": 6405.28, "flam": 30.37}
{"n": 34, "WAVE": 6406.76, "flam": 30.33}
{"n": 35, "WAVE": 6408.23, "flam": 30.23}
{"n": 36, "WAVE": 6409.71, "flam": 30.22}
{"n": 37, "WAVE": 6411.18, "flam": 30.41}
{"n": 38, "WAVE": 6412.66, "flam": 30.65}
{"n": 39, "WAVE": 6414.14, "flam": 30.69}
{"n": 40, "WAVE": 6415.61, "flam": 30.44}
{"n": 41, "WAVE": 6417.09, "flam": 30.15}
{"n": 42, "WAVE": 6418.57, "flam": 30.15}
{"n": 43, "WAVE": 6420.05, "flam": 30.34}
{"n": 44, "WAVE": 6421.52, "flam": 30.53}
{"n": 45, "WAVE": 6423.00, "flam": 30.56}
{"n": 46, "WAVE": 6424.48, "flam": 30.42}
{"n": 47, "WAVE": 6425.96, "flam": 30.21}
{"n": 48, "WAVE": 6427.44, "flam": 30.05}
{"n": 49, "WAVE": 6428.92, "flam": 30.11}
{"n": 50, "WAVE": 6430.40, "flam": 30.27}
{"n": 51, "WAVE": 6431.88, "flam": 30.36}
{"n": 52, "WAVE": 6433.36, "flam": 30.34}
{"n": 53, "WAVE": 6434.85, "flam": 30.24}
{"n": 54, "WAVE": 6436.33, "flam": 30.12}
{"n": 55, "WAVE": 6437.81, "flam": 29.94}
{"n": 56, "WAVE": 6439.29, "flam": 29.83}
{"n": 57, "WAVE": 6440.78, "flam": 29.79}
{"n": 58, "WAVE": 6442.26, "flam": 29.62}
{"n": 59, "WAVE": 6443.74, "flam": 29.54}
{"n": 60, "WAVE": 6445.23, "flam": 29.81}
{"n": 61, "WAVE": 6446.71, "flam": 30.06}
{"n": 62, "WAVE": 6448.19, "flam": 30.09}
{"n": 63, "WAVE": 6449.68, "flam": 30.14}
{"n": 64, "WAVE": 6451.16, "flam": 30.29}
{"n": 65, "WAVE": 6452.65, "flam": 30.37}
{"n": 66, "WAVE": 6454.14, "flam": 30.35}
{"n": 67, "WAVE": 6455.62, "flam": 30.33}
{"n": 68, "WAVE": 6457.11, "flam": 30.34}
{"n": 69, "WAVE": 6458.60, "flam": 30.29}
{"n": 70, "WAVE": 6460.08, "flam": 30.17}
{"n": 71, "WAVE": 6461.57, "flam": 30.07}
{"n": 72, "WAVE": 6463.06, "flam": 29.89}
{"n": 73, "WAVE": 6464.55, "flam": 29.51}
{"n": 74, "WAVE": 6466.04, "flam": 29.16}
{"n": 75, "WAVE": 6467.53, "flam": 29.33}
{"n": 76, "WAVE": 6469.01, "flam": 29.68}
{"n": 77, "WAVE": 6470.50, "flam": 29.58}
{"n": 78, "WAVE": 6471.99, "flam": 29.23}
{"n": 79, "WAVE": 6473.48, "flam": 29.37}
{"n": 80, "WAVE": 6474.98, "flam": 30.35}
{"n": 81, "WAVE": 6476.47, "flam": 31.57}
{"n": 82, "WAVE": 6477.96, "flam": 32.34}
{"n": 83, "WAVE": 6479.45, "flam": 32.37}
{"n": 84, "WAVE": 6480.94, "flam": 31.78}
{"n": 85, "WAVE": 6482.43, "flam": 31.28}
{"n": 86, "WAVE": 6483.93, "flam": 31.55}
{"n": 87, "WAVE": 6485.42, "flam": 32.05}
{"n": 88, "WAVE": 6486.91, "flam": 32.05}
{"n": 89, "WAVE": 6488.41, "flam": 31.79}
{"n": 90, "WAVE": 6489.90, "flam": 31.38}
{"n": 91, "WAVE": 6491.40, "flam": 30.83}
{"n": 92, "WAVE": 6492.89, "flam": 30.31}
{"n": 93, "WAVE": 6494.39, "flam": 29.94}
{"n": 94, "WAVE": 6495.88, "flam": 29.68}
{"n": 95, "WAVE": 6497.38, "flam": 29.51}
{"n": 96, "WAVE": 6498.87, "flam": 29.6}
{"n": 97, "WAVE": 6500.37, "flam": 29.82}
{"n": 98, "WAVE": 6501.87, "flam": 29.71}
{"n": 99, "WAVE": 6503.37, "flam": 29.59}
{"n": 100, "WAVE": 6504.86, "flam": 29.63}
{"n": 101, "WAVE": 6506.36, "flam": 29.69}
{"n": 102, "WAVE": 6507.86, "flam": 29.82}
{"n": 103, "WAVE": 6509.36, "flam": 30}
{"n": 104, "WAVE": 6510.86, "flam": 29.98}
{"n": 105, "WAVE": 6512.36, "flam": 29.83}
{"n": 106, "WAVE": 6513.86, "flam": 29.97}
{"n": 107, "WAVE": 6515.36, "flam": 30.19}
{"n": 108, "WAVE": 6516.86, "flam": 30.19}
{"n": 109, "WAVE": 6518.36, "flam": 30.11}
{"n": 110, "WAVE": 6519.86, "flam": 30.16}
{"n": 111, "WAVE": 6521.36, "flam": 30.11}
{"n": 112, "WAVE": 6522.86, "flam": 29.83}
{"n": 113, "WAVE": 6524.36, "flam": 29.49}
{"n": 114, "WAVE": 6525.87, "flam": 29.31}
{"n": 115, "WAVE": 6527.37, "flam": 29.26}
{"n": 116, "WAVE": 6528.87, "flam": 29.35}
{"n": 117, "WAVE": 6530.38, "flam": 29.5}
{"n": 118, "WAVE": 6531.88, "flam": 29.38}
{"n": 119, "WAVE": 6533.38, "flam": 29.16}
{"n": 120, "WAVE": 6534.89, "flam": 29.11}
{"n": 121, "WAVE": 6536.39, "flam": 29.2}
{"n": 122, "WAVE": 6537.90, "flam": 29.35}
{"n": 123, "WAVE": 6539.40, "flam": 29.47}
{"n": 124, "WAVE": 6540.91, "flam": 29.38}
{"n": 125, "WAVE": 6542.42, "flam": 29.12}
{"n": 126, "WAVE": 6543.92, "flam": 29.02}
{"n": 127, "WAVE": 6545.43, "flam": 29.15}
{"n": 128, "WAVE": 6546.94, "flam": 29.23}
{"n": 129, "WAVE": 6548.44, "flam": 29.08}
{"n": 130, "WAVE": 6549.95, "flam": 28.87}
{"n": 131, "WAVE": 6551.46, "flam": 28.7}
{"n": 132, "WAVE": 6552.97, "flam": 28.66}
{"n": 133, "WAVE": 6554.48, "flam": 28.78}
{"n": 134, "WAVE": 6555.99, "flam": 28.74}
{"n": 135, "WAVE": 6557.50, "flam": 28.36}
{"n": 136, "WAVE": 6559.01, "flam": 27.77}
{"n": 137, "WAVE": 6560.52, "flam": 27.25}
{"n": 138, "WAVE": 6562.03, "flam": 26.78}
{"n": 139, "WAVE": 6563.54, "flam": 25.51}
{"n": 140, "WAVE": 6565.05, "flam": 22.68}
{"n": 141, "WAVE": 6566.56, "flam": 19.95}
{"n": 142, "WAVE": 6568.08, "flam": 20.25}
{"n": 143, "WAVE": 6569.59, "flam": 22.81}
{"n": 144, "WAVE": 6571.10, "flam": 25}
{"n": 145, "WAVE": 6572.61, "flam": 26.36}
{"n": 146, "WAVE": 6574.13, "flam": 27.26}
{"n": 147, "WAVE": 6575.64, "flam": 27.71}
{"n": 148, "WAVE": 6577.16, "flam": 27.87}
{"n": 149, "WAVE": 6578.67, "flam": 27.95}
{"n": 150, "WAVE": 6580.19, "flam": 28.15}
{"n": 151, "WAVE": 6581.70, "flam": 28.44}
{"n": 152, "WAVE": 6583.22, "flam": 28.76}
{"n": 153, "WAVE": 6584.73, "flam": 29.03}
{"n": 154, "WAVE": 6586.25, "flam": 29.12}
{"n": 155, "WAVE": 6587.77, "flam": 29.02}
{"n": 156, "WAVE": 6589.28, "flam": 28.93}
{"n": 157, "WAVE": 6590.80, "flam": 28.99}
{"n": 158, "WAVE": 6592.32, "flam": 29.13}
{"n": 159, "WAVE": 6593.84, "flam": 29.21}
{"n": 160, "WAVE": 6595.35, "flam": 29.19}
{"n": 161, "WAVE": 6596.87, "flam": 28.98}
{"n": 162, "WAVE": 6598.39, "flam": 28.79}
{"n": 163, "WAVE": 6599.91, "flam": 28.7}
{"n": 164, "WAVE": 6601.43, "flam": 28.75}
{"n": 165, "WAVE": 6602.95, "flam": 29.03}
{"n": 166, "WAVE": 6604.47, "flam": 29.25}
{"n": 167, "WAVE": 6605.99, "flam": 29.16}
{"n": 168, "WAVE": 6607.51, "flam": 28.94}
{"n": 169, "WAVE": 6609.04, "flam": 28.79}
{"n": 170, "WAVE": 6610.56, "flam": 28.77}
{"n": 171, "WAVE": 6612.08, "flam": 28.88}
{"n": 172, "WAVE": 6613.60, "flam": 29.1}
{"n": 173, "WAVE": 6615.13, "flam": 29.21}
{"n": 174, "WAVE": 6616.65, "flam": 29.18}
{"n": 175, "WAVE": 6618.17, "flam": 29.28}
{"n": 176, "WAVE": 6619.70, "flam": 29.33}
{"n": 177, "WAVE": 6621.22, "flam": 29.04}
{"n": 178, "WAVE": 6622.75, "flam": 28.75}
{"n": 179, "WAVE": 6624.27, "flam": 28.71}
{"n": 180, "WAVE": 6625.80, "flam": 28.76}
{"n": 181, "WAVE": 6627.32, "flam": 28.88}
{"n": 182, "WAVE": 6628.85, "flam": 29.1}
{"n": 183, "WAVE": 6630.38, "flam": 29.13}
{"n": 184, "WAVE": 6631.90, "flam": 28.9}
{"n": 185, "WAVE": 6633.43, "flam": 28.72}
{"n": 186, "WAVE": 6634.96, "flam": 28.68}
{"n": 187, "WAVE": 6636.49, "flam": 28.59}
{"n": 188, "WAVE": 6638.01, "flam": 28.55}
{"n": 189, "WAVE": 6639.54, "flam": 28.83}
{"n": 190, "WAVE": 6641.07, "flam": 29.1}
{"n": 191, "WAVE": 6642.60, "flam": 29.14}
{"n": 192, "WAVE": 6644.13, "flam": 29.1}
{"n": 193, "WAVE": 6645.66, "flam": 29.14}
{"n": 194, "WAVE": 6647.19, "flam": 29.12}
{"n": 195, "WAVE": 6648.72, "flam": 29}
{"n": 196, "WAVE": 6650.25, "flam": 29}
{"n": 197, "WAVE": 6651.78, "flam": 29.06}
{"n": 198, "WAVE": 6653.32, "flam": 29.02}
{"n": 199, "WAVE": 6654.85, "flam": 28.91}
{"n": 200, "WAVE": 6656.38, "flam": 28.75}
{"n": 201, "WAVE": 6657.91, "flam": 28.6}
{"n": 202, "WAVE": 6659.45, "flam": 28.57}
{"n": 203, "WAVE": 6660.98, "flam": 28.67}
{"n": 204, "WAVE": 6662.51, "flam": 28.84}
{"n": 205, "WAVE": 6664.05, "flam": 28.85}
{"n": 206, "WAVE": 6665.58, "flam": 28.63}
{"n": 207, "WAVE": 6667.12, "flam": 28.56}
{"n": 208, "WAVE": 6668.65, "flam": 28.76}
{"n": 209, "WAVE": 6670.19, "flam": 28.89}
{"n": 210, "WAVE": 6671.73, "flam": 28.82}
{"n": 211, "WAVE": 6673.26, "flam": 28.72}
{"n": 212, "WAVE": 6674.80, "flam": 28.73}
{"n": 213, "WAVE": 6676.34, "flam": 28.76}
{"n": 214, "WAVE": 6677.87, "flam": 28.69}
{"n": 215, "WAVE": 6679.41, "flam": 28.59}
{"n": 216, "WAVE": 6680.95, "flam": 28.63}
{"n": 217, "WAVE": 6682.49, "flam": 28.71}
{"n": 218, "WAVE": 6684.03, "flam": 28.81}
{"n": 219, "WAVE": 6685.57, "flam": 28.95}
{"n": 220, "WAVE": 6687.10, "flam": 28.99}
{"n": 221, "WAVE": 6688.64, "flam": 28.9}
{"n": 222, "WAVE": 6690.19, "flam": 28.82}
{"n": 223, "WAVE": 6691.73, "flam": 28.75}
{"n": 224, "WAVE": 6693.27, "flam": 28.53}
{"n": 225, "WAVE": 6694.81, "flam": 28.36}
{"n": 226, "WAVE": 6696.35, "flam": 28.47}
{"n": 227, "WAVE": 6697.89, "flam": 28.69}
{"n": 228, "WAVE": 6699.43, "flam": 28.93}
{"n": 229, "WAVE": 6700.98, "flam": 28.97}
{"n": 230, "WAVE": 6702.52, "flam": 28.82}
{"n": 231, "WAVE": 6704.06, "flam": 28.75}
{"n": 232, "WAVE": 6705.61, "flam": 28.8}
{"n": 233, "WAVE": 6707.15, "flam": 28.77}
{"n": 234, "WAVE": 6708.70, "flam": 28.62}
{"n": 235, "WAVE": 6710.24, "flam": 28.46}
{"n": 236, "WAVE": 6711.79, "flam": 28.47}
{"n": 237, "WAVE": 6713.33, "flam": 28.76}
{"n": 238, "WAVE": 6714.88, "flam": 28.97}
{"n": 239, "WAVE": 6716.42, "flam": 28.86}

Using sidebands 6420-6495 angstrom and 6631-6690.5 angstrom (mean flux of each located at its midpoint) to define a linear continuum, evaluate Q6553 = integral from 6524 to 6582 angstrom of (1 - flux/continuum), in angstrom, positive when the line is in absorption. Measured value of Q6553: 3.8 angstrom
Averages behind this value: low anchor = 30.4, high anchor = 28.8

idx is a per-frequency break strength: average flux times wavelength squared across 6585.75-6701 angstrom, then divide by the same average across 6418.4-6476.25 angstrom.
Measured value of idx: 1.02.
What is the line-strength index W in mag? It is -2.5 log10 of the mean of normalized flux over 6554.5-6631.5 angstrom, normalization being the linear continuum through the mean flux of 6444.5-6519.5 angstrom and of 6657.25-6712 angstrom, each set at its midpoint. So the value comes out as 0.06 mag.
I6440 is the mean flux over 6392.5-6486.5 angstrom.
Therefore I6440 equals 30.3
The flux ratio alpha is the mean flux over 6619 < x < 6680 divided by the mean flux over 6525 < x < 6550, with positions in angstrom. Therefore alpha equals 1.0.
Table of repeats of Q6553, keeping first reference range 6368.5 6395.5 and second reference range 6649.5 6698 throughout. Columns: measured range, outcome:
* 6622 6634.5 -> 0.1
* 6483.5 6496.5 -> -0.5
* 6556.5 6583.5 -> 3.1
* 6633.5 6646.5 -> 0.0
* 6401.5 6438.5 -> -0.1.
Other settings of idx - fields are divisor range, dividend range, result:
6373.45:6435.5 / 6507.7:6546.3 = 1.01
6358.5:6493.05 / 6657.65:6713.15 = 1.02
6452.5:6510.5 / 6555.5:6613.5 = 0.94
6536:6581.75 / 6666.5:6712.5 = 1.10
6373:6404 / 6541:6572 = 0.93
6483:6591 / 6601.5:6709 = 1.04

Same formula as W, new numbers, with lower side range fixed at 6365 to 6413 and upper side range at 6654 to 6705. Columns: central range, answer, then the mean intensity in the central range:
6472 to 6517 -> -0.025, 30.5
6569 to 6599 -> 0.047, 28.1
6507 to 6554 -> 0.005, 29.5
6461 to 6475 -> 0.015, 29.6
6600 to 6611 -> 0.009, 28.9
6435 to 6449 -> 0.008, 29.9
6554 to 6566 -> 0.100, 26.8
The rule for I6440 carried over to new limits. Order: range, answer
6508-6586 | 28.2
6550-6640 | 28.1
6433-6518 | 30.2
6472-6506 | 30.7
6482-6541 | 30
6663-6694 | 28.7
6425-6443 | 30.1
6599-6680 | 28.9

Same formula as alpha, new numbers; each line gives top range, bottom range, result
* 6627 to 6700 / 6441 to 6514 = 0.95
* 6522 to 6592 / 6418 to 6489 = 0.92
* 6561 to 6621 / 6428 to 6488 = 0.91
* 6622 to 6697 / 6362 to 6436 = 0.95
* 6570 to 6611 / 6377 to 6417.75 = 0.93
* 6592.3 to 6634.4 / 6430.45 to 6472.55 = 0.97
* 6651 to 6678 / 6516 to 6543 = 0.97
